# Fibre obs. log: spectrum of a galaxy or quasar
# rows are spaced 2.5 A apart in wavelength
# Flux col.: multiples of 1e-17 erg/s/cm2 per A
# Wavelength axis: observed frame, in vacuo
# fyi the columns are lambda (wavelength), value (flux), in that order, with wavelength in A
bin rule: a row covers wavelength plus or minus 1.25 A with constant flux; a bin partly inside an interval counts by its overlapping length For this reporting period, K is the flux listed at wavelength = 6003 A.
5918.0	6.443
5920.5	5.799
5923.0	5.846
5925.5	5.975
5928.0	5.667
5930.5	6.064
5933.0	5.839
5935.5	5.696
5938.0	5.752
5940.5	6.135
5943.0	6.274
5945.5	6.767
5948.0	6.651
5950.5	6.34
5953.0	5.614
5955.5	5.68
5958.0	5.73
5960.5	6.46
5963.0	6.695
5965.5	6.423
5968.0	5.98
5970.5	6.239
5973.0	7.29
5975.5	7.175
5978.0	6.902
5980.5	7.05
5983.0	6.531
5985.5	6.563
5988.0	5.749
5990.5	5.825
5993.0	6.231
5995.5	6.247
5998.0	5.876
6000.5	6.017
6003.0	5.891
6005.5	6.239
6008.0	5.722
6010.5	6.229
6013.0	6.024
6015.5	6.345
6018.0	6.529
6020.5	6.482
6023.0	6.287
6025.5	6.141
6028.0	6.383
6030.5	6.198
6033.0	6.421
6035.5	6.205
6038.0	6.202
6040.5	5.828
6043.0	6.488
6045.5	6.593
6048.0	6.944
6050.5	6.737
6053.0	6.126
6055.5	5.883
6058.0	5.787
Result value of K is 5.891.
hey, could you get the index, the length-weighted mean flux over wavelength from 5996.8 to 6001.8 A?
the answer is 5.95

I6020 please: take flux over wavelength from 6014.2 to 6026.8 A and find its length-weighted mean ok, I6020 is 6.36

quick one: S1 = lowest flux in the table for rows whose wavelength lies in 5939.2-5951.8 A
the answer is 6.135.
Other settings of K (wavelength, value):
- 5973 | 7.29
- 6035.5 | 6.205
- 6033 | 6.421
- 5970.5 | 6.239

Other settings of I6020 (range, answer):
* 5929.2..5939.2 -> 5.84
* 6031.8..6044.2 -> 6.23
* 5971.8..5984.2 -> 6.99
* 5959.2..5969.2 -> 6.39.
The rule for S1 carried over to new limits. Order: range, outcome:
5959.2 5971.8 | 5.98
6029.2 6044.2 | 5.828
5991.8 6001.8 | 5.876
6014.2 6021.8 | 6.345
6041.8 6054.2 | 6.126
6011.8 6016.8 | 6.024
